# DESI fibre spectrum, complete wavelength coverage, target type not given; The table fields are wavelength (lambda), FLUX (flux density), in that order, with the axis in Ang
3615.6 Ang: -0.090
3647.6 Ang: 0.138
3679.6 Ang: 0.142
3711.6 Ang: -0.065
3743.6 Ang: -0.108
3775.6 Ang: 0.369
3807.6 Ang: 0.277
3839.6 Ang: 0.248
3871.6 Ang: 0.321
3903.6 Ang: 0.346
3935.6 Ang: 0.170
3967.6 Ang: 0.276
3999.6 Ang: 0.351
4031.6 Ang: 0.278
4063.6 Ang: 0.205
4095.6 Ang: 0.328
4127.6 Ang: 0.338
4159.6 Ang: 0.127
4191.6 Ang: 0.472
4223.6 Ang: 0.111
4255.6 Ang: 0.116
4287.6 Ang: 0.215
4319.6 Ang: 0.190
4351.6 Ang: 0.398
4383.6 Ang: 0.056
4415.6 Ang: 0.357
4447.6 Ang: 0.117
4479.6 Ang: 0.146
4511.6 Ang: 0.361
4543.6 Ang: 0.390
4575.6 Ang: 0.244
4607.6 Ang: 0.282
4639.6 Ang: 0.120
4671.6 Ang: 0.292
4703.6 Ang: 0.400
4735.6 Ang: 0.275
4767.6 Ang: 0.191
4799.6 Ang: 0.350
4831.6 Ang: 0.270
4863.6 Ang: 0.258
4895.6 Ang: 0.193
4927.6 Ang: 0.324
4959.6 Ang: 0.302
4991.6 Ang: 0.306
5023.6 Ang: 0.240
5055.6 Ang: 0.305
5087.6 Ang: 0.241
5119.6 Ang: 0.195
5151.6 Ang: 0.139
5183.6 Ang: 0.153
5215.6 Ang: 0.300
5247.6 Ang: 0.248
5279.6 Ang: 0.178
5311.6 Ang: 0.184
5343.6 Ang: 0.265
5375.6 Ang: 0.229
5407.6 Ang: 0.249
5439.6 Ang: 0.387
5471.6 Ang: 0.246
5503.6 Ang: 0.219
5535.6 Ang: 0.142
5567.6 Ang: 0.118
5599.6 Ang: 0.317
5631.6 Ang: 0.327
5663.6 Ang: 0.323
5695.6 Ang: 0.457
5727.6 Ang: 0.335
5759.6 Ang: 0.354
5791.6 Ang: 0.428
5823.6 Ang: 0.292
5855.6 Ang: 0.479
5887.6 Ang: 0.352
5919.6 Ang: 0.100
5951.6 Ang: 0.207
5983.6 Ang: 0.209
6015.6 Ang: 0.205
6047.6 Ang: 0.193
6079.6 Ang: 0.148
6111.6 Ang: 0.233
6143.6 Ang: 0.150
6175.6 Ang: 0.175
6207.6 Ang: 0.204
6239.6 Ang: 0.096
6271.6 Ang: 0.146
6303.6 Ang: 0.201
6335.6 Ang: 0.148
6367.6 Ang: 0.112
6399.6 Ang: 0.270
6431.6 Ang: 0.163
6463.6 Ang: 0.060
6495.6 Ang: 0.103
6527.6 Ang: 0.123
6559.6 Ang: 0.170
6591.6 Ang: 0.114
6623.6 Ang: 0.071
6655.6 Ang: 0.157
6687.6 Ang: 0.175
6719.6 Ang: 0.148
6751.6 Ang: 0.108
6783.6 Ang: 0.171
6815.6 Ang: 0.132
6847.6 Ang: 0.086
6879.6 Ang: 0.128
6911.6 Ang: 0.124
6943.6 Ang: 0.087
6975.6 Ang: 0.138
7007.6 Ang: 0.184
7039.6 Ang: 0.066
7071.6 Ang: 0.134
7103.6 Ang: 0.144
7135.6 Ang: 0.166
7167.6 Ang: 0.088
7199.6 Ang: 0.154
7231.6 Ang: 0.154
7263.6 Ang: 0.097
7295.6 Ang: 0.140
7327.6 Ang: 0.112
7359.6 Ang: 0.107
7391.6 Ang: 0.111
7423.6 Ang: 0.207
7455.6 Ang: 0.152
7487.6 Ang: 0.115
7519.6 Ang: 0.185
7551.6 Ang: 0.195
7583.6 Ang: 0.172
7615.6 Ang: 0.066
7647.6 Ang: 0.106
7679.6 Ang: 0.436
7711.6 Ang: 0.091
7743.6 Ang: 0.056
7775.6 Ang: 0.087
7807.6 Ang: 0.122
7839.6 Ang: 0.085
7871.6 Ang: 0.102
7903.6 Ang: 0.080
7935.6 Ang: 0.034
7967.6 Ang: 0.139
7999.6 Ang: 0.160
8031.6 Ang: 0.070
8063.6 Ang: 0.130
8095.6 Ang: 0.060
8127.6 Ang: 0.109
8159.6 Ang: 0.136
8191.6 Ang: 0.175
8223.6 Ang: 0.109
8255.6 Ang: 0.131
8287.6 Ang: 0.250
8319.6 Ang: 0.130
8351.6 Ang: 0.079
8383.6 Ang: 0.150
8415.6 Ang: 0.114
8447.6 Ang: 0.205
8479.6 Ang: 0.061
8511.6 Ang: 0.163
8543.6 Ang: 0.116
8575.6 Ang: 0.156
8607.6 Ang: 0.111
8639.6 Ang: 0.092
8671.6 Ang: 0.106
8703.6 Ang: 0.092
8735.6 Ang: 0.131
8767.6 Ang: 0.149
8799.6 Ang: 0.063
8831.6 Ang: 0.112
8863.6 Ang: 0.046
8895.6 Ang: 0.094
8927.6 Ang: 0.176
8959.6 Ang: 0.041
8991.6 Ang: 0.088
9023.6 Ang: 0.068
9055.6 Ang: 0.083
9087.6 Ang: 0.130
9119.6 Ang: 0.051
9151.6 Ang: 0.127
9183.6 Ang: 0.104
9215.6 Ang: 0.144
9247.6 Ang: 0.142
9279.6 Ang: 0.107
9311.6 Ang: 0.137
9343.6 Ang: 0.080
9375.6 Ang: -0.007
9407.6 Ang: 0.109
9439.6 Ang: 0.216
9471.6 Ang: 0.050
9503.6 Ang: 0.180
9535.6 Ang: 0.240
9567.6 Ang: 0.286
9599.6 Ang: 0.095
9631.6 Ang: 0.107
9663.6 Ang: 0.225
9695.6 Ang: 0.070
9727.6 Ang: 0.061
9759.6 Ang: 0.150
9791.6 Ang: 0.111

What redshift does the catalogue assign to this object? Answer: 0.17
